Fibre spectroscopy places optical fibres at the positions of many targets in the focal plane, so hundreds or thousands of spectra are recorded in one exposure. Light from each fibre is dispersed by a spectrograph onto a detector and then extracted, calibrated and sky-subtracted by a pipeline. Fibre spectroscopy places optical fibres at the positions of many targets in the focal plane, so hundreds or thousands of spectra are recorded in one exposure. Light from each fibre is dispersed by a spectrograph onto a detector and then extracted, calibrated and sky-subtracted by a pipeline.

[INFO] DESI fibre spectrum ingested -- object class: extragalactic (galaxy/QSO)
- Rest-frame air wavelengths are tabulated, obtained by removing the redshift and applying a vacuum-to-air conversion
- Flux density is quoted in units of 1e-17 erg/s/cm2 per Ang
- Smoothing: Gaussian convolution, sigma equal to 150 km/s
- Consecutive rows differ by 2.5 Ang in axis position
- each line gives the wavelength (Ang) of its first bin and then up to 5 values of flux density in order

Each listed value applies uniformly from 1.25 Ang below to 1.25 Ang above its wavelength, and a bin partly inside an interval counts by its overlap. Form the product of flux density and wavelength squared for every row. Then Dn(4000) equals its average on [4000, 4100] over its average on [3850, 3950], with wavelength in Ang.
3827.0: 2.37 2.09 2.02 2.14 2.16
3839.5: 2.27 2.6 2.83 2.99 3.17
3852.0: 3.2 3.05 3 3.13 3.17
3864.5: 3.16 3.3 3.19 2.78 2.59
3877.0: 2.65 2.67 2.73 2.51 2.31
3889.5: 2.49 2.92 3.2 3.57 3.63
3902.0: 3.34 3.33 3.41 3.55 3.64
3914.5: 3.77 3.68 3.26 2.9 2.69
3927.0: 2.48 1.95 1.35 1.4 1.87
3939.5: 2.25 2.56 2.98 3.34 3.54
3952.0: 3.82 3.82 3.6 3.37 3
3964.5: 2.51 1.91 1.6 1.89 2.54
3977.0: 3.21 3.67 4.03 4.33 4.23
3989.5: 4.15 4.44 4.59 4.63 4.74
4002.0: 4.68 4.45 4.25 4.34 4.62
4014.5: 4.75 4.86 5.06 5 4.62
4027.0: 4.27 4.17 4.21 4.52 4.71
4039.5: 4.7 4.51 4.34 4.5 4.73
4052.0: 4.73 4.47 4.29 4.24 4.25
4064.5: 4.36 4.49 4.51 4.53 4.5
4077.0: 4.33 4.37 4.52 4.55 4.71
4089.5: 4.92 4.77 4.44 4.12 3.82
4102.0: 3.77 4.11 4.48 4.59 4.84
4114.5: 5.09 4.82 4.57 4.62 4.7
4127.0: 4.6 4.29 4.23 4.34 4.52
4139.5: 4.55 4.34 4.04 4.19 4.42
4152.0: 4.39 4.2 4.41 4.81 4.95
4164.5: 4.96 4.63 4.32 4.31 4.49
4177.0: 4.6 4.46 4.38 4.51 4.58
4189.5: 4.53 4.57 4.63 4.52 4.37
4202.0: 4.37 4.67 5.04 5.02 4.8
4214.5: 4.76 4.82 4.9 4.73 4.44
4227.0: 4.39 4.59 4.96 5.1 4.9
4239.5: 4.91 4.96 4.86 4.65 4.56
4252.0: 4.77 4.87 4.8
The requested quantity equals 1.67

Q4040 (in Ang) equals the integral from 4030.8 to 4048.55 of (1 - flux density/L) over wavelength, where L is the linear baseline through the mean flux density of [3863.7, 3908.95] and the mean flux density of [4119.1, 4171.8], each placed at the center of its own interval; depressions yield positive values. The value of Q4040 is -2.9 Ang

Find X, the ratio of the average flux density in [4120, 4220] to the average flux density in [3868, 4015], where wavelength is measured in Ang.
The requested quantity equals 1.4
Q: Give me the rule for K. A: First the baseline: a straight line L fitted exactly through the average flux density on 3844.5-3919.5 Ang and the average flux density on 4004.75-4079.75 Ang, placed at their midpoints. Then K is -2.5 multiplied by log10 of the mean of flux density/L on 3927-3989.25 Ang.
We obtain 0.300 mag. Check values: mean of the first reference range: 3.11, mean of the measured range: 2.88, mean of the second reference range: 4.51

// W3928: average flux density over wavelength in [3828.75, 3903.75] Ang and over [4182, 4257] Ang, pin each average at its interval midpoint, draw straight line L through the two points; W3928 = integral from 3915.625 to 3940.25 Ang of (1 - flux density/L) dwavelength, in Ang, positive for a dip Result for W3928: 5.9 Ang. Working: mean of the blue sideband 2.84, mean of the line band 2.39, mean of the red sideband 4.71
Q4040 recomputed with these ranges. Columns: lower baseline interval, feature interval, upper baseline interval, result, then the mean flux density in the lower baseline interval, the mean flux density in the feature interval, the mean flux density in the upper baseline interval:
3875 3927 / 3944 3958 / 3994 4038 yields 0.73 Ang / 3.09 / 3.54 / 4.58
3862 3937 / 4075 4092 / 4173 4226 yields -2.66 Ang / 2.9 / 4.58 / 4.63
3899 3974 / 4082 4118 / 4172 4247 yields -4.99 Ang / 2.87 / 4.5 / 4.68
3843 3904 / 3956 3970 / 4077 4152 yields 3.26 Ang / 2.99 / 2.71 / 4.46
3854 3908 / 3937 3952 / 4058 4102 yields 2.35 Ang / 3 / 2.92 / 4.42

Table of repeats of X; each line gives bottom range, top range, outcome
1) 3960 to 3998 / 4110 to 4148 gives 1.34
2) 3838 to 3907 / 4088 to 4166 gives 1.51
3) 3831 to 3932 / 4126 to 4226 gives 1.56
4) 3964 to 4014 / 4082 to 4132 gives 1.19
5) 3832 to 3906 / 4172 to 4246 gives 1.62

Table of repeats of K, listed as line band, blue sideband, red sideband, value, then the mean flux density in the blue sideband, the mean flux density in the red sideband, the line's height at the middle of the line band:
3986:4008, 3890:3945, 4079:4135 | -0.246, 2.89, 4.49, 3.56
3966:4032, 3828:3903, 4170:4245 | -0.140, 2.83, 4.67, 3.54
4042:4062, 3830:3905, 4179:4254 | -0.166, 2.86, 4.7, 3.83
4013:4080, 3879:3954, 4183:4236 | -0.220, 2.92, 4.68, 3.7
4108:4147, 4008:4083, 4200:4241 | 0.024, 4.52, 4.77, 4.63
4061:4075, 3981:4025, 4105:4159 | 0.018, 4.54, 4.49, 4.52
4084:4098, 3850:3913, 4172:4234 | -0.129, 3.06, 4.63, 4.08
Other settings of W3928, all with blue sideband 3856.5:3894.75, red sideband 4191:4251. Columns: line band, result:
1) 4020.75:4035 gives -3.0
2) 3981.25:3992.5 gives -2.5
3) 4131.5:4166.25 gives -1.0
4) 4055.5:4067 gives -1.3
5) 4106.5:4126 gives -2.6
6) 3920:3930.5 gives 1.8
